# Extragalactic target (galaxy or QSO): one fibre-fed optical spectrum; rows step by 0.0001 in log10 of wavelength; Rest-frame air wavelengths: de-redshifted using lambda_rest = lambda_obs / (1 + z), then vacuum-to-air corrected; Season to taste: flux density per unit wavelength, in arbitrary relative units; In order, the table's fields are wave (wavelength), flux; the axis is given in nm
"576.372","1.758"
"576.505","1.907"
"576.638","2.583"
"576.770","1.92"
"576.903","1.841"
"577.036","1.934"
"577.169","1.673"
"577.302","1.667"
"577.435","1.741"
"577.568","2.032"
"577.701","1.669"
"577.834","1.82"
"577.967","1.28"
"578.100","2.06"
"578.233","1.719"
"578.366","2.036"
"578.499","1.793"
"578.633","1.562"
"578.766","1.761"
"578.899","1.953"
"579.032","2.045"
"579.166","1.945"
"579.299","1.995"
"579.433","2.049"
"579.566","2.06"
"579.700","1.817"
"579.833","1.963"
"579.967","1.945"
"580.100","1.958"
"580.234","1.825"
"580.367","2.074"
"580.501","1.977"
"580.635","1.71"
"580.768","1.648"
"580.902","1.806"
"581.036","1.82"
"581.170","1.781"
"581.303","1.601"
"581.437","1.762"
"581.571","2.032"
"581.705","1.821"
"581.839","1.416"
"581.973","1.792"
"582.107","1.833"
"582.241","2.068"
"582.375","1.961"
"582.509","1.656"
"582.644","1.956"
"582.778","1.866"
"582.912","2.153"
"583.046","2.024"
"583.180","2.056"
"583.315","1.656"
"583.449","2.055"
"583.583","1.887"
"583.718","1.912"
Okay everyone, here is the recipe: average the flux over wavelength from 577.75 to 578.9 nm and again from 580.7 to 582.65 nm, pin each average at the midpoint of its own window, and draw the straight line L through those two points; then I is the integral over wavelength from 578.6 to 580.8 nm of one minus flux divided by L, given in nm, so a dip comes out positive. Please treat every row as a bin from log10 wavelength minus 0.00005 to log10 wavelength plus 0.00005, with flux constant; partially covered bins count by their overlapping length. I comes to -0.16 nm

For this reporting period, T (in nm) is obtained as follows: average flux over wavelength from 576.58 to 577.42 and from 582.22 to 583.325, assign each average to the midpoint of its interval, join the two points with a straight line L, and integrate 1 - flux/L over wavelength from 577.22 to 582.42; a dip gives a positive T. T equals 0.24 nm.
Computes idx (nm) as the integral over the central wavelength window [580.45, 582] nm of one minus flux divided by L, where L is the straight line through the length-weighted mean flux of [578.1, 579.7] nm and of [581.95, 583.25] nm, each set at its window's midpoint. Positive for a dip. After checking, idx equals 0.13 nm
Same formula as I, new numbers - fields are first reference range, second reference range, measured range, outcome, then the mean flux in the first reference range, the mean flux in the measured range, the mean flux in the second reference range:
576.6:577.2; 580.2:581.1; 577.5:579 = 0.10 nm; 1.98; 1.8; 1.84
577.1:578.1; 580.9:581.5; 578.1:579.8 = -0.17 nm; 1.72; 1.9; 1.75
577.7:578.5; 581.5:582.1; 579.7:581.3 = -0.07 nm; 1.78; 1.85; 1.77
